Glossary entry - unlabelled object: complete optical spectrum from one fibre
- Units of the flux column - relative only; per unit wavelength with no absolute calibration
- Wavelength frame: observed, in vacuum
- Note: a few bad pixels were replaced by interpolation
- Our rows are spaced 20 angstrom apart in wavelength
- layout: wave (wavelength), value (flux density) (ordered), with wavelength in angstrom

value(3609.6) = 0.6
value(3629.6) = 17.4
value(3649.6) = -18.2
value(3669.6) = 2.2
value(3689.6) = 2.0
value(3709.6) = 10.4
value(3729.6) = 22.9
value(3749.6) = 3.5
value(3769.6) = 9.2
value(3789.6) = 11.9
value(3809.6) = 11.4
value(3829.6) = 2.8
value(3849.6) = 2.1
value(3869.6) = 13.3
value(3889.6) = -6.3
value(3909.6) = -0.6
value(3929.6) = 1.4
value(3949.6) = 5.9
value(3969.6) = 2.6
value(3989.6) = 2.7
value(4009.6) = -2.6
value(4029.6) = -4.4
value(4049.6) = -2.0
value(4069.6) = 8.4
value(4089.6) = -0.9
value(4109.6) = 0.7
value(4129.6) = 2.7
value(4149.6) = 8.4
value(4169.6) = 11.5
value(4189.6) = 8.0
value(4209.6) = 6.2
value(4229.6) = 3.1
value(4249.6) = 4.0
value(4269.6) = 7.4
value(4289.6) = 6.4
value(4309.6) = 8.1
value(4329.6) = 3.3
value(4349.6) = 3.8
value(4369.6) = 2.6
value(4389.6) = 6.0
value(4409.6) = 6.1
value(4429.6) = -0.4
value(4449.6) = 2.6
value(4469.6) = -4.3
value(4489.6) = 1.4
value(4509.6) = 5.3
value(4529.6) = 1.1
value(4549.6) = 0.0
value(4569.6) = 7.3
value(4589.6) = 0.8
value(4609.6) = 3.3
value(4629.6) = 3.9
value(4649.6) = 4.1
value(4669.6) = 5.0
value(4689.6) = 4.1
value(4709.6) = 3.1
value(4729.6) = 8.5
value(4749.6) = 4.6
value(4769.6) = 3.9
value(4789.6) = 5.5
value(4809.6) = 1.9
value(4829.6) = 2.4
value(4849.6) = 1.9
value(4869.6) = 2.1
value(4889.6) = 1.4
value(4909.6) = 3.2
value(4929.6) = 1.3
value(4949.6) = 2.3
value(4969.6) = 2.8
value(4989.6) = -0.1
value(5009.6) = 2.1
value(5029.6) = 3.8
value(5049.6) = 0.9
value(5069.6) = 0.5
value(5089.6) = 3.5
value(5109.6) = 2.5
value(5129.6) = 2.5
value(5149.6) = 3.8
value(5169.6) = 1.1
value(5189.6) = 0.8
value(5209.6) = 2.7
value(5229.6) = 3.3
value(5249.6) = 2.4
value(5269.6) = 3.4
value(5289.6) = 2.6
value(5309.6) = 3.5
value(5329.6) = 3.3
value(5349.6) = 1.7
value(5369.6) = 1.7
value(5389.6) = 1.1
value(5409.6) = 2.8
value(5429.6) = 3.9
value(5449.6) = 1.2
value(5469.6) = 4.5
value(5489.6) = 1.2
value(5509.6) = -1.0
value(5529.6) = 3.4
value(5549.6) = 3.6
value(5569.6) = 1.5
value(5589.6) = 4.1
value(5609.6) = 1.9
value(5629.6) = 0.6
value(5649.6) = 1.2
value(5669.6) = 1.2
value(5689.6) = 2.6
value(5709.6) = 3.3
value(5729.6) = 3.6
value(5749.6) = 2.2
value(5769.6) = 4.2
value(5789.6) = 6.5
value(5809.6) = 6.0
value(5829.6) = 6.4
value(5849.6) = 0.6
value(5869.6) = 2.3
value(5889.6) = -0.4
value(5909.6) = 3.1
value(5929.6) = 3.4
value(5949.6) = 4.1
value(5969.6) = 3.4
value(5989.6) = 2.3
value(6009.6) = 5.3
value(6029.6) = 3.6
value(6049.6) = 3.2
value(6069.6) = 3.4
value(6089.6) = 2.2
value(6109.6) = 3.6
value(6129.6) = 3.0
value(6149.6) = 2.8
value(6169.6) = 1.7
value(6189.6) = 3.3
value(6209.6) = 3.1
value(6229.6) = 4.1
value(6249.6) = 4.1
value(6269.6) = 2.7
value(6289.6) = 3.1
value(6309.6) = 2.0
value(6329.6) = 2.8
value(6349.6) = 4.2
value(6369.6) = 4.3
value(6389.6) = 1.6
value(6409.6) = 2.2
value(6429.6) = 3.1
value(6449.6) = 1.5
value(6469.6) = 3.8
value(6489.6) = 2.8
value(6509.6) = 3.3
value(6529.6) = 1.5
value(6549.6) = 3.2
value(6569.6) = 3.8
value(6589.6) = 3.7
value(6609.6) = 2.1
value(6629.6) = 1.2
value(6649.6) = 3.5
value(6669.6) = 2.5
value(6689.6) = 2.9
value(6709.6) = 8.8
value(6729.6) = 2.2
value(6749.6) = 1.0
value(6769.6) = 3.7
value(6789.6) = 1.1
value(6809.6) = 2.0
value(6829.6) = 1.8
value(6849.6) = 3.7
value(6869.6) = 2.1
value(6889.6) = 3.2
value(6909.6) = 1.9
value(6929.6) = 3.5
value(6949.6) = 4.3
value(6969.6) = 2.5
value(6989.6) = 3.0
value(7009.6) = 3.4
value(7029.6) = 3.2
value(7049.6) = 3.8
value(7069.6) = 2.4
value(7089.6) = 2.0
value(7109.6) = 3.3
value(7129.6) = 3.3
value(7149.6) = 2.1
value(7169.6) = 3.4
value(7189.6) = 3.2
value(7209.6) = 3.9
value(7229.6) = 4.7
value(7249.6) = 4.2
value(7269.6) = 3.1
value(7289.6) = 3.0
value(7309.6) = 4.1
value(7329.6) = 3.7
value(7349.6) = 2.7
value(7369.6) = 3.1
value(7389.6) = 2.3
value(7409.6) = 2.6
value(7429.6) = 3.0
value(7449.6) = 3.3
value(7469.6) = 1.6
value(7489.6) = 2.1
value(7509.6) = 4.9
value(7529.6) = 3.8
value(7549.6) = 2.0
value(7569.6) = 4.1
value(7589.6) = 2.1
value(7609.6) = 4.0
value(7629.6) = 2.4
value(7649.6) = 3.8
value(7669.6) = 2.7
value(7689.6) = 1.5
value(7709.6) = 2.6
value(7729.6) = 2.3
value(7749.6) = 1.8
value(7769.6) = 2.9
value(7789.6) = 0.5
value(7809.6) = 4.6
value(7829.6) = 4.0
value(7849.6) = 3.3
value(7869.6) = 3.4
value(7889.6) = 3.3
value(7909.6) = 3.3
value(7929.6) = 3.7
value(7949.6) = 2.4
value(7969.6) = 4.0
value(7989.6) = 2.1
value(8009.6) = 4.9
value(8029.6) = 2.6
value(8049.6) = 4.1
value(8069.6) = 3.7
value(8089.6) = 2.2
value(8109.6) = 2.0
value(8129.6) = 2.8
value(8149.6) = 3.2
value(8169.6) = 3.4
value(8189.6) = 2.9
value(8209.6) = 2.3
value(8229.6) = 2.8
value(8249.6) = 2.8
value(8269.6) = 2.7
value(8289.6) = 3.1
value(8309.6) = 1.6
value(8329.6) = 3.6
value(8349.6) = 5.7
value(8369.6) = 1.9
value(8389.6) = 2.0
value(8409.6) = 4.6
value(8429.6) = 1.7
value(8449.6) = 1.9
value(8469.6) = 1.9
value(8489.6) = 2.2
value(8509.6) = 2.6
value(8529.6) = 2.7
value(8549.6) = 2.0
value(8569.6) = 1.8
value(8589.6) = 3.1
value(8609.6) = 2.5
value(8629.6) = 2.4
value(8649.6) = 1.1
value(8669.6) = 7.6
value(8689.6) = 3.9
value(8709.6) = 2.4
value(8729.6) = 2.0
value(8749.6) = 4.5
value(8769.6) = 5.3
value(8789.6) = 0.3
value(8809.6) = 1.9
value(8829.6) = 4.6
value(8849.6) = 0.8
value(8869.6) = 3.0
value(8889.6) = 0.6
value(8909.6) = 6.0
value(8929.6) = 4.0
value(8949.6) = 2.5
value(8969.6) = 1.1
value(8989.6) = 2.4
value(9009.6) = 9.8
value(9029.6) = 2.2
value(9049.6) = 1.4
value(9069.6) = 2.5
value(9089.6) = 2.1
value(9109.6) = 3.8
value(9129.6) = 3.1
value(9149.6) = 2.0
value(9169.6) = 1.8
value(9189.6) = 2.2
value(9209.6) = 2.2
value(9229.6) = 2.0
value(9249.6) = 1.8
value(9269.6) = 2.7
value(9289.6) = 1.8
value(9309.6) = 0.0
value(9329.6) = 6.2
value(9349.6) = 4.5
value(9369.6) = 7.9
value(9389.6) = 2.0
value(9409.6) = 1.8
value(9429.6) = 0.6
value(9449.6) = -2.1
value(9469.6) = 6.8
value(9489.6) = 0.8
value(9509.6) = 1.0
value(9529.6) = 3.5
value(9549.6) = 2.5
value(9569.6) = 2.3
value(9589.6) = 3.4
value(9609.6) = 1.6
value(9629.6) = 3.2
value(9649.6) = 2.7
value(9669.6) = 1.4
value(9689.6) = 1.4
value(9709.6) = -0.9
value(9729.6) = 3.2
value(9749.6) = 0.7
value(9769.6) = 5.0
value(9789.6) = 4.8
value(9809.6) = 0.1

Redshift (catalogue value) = 0.80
